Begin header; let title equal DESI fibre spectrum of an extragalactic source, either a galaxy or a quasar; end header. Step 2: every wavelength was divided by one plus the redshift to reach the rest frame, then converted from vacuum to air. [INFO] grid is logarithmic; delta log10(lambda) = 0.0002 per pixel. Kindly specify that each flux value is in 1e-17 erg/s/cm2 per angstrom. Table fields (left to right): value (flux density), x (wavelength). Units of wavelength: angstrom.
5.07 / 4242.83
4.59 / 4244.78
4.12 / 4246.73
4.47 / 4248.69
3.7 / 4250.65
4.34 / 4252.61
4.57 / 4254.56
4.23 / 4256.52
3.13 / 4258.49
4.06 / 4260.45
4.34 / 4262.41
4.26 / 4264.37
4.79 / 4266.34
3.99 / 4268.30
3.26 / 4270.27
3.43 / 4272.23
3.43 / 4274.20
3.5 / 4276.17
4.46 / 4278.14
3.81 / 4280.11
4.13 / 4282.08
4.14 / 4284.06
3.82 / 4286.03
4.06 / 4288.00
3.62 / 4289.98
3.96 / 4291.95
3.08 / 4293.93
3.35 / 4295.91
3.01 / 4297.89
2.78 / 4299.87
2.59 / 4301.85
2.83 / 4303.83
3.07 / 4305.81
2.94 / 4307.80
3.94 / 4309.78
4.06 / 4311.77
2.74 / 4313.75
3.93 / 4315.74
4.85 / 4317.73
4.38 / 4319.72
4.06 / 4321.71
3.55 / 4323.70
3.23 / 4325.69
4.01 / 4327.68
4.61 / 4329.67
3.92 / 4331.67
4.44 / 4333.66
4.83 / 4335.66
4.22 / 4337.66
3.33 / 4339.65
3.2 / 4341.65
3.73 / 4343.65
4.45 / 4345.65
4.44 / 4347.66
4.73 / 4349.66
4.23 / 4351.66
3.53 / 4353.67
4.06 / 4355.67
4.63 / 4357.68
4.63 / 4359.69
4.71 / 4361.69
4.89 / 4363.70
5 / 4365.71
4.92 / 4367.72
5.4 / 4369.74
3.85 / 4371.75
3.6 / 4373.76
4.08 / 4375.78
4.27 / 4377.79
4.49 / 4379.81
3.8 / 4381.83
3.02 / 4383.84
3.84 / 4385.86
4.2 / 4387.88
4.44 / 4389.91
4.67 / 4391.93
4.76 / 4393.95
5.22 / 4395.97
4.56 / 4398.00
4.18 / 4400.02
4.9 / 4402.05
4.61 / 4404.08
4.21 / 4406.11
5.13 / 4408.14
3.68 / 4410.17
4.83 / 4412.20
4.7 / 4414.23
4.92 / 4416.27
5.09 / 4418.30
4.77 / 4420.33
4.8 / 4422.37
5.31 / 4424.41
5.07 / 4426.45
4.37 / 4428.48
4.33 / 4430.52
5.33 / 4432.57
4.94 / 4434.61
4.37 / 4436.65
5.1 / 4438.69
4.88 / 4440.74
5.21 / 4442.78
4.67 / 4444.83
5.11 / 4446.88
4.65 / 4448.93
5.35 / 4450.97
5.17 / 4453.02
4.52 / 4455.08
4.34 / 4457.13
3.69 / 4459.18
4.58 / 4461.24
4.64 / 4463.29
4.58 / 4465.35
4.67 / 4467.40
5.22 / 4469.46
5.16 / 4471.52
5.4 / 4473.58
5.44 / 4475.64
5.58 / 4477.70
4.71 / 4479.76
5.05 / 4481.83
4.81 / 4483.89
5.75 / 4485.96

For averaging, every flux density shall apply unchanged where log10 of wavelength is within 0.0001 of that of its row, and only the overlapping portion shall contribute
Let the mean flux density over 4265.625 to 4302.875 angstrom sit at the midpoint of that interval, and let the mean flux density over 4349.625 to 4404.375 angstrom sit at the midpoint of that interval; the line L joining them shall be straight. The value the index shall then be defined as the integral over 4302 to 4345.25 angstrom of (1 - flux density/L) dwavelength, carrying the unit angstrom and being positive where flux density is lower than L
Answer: 1.9 angstrom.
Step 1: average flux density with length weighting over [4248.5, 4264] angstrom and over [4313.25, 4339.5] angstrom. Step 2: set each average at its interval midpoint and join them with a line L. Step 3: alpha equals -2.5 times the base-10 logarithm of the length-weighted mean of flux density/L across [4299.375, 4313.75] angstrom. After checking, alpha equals 0.276 mag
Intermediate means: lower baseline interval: 4.09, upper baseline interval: 4.06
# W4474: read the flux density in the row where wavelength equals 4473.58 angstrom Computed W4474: 5.4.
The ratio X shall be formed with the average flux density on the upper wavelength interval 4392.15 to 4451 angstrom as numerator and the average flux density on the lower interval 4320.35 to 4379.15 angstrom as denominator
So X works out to 1.13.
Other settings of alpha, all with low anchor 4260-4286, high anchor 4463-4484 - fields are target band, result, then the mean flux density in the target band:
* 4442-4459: 0.02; 4.81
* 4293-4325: 0.20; 3.45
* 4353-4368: -0.03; 4.55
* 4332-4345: 0.09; 3.97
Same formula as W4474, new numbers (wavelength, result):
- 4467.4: 4.67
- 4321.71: 4.06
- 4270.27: 3.26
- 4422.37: 4.8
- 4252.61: 4.34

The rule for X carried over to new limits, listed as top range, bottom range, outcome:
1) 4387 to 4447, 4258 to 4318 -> 1.30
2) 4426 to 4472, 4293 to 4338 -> 1.30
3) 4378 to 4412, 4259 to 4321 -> 1.18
